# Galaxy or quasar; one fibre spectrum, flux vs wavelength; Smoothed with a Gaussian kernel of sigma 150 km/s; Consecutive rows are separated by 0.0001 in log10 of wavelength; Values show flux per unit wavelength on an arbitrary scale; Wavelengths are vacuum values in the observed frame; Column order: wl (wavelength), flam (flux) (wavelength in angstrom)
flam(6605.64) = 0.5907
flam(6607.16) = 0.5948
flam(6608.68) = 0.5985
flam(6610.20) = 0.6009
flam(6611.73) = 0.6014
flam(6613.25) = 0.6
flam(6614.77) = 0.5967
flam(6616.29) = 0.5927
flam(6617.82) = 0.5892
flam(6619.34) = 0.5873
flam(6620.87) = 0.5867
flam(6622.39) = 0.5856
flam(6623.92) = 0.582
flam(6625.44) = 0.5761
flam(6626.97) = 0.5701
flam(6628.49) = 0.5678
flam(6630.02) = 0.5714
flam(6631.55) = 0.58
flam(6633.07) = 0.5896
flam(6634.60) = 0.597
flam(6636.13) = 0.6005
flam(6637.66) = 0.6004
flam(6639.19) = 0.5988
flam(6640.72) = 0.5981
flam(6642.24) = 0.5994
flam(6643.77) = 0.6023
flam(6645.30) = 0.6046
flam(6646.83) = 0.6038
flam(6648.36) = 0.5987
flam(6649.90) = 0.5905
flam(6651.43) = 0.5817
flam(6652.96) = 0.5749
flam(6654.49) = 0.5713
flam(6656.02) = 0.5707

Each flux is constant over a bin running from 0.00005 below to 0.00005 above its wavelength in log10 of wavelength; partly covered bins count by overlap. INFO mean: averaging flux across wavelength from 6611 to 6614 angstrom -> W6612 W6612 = 0.601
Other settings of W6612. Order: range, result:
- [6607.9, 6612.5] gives 0.6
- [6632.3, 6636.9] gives 0.596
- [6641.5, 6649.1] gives 0.602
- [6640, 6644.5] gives 0.601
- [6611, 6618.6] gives 0.596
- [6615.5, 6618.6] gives 0.591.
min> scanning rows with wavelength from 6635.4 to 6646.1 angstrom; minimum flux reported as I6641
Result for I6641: 0.5981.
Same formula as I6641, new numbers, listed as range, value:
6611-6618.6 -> 0.5892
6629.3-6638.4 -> 0.5714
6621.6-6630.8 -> 0.5678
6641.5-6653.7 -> 0.5749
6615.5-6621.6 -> 0.5867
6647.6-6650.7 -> 0.5905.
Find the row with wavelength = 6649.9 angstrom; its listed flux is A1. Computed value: 0.5905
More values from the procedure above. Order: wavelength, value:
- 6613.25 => 0.6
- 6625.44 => 0.5761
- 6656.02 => 0.5707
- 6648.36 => 0.5987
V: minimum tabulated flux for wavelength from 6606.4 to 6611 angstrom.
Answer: 0.5948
